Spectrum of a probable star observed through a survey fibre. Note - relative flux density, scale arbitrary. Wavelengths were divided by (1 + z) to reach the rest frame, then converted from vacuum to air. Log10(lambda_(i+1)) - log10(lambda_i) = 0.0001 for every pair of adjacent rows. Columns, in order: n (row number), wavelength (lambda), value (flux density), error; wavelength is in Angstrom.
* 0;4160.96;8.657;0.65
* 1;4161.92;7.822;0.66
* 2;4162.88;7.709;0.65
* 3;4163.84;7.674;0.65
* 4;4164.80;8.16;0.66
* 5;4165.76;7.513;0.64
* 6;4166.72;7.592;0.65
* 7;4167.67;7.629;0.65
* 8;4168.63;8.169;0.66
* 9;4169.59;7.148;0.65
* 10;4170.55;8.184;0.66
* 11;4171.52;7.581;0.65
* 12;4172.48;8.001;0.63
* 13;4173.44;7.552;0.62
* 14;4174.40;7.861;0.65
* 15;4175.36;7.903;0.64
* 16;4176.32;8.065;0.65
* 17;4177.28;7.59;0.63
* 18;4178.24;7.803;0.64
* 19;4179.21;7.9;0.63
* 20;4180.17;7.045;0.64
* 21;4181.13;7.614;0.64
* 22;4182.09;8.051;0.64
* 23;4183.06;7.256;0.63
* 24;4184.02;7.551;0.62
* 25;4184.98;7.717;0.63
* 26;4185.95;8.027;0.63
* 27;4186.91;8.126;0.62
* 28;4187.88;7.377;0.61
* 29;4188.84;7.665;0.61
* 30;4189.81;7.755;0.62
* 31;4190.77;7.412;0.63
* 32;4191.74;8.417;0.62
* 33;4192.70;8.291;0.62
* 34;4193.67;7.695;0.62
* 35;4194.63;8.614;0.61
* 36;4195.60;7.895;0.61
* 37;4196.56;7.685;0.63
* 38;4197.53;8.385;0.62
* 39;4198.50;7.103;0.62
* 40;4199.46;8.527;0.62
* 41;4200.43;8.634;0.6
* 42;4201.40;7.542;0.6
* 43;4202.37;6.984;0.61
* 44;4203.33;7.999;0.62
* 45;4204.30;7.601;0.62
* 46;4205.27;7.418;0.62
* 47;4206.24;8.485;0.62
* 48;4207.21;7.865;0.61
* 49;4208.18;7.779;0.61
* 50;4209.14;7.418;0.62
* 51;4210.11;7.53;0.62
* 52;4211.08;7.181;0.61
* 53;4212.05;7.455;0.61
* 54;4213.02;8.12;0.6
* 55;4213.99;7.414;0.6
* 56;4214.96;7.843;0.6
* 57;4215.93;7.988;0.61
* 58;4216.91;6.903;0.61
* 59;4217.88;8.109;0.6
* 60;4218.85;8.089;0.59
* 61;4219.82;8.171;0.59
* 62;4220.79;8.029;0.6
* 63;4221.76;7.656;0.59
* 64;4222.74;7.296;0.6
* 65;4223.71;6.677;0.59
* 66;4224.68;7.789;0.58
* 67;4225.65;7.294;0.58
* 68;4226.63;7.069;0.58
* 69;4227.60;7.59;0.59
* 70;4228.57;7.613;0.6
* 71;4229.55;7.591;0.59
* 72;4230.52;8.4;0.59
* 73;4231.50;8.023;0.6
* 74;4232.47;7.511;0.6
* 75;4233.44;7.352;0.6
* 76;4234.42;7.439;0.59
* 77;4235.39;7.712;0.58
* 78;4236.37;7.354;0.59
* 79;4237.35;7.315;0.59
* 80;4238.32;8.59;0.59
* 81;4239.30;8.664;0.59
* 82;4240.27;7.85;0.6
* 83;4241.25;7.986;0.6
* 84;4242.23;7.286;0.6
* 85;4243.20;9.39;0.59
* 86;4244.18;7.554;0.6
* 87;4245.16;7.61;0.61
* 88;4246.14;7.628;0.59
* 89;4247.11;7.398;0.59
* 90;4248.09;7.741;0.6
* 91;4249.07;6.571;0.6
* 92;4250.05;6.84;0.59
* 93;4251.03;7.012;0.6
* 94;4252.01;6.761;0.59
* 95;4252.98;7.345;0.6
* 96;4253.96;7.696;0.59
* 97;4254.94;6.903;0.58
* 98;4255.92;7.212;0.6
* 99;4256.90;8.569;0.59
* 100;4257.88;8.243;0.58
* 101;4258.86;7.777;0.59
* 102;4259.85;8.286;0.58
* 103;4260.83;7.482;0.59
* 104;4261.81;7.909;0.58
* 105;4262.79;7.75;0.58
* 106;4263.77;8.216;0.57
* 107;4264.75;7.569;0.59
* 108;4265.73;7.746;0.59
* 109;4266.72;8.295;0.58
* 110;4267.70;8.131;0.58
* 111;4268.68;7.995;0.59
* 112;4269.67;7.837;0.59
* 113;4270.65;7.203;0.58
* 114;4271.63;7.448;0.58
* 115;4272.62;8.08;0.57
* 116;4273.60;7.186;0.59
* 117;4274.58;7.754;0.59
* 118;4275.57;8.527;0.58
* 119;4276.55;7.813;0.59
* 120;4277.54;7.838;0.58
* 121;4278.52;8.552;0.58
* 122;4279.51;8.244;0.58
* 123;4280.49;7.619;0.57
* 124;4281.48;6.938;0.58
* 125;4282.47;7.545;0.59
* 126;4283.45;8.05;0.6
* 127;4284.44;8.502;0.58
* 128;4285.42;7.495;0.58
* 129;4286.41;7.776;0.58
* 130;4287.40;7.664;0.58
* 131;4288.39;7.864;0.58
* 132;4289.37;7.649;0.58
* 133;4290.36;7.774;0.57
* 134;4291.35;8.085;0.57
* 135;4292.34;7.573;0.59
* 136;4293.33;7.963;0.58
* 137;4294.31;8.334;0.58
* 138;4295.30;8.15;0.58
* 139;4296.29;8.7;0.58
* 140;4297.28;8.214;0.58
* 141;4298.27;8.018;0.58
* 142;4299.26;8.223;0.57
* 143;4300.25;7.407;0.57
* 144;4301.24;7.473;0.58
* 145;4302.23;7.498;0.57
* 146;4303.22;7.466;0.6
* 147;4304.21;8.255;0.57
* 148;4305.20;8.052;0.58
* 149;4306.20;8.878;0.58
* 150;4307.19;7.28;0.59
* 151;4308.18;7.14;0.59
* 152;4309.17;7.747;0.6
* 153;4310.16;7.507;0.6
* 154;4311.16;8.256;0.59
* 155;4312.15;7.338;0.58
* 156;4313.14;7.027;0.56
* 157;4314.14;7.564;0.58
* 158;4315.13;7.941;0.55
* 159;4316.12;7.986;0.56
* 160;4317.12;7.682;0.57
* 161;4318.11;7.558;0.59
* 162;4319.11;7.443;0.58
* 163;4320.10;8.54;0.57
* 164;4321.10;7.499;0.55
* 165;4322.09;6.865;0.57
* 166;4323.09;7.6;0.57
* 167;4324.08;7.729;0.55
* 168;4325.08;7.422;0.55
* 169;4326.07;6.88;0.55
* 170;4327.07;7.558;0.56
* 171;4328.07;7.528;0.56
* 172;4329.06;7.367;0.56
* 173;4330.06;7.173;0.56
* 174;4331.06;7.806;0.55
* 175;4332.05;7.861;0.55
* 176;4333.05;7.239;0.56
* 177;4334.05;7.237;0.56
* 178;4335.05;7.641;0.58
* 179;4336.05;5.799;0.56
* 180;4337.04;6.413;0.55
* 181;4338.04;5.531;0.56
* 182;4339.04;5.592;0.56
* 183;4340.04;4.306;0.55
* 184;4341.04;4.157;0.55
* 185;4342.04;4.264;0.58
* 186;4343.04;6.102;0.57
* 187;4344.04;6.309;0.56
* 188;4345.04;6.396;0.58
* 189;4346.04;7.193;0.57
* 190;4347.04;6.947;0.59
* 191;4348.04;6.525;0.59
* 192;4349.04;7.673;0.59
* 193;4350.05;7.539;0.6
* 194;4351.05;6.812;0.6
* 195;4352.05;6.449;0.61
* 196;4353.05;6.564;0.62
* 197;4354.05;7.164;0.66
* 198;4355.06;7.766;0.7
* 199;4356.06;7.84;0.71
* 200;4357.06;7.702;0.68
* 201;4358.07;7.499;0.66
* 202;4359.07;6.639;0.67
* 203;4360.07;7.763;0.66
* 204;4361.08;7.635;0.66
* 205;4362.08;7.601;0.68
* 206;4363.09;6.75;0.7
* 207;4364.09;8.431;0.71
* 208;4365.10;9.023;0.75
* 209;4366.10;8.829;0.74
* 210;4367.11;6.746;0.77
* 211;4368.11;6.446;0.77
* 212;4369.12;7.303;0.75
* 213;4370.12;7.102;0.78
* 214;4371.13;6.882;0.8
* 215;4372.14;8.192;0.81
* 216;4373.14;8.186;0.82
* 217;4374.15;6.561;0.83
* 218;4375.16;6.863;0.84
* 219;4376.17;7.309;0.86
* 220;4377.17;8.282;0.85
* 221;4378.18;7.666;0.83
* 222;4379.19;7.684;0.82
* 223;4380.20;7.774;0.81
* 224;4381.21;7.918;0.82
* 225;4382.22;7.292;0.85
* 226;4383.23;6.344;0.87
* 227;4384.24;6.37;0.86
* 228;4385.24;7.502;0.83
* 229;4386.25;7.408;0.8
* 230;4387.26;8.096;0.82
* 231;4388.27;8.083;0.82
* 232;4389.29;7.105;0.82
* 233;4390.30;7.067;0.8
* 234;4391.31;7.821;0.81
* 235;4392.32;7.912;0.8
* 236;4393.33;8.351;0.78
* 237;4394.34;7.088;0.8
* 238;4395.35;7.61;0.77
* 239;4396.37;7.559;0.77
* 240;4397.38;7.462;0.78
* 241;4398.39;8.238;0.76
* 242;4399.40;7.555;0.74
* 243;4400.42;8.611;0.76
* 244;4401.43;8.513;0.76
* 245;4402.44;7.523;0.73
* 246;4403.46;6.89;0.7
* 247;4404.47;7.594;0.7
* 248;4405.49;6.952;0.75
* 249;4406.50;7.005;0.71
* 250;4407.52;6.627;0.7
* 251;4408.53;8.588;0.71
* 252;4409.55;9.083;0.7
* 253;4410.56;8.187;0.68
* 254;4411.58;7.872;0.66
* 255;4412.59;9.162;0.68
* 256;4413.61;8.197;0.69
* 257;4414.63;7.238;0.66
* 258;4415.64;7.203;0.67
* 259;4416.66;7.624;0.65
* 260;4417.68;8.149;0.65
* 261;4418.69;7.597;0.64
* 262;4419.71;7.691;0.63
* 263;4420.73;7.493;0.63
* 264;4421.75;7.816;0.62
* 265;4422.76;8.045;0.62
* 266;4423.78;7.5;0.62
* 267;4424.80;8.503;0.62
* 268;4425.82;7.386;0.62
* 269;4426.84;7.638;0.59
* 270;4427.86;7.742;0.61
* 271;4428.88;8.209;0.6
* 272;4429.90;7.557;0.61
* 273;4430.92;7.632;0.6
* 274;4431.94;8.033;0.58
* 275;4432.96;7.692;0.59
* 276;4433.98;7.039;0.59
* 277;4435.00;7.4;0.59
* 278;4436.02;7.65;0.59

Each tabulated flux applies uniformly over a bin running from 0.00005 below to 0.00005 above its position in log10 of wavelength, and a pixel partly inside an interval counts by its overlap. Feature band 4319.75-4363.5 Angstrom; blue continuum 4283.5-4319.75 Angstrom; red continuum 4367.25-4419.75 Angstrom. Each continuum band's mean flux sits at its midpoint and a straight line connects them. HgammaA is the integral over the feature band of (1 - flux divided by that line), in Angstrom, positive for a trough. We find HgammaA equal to 4.54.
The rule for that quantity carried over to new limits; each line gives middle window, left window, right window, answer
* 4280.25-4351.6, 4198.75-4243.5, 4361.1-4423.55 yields 3.2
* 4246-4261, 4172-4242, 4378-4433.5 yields 0.5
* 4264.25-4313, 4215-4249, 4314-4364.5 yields -3.2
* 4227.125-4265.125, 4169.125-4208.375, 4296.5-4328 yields 0.3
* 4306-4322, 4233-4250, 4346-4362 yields -0.6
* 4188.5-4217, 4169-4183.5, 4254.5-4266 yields -0.2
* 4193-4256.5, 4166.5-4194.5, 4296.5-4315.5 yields 0.8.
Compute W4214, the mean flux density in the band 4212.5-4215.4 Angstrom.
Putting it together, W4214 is 7.79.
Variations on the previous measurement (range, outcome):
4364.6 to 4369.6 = 7.67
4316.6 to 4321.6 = 7.74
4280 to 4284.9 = 7.72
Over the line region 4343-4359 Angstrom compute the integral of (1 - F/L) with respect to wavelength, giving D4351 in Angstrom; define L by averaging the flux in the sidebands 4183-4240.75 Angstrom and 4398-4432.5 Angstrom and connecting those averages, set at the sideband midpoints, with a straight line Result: 1.53 Angstrom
